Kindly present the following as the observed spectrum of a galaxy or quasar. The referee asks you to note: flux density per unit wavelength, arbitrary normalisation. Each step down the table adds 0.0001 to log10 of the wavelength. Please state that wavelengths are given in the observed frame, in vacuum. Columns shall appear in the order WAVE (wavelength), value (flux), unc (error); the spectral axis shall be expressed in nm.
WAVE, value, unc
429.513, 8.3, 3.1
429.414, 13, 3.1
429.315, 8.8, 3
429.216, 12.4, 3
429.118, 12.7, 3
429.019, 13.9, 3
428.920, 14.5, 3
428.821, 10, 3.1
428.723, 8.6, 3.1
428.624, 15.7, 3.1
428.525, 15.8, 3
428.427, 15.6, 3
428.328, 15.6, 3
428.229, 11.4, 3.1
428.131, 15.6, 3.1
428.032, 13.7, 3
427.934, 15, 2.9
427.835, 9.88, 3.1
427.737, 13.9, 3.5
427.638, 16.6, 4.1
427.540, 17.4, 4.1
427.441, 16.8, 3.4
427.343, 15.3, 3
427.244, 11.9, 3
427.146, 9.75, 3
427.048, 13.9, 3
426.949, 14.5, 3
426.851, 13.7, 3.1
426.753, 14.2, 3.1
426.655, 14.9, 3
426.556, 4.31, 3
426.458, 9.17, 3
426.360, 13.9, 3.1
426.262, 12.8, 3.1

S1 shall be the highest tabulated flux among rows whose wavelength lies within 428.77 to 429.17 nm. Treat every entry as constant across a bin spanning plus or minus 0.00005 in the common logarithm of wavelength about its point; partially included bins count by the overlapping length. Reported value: 14.5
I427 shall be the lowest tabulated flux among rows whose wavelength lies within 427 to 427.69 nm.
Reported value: 9.75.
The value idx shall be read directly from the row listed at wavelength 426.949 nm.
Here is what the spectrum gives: 14.5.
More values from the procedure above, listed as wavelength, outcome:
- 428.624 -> 15.7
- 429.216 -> 12.4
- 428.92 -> 14.5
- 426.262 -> 12.8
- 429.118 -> 12.7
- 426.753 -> 14.2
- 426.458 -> 9.17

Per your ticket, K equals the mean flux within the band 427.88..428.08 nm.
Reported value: 14.3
